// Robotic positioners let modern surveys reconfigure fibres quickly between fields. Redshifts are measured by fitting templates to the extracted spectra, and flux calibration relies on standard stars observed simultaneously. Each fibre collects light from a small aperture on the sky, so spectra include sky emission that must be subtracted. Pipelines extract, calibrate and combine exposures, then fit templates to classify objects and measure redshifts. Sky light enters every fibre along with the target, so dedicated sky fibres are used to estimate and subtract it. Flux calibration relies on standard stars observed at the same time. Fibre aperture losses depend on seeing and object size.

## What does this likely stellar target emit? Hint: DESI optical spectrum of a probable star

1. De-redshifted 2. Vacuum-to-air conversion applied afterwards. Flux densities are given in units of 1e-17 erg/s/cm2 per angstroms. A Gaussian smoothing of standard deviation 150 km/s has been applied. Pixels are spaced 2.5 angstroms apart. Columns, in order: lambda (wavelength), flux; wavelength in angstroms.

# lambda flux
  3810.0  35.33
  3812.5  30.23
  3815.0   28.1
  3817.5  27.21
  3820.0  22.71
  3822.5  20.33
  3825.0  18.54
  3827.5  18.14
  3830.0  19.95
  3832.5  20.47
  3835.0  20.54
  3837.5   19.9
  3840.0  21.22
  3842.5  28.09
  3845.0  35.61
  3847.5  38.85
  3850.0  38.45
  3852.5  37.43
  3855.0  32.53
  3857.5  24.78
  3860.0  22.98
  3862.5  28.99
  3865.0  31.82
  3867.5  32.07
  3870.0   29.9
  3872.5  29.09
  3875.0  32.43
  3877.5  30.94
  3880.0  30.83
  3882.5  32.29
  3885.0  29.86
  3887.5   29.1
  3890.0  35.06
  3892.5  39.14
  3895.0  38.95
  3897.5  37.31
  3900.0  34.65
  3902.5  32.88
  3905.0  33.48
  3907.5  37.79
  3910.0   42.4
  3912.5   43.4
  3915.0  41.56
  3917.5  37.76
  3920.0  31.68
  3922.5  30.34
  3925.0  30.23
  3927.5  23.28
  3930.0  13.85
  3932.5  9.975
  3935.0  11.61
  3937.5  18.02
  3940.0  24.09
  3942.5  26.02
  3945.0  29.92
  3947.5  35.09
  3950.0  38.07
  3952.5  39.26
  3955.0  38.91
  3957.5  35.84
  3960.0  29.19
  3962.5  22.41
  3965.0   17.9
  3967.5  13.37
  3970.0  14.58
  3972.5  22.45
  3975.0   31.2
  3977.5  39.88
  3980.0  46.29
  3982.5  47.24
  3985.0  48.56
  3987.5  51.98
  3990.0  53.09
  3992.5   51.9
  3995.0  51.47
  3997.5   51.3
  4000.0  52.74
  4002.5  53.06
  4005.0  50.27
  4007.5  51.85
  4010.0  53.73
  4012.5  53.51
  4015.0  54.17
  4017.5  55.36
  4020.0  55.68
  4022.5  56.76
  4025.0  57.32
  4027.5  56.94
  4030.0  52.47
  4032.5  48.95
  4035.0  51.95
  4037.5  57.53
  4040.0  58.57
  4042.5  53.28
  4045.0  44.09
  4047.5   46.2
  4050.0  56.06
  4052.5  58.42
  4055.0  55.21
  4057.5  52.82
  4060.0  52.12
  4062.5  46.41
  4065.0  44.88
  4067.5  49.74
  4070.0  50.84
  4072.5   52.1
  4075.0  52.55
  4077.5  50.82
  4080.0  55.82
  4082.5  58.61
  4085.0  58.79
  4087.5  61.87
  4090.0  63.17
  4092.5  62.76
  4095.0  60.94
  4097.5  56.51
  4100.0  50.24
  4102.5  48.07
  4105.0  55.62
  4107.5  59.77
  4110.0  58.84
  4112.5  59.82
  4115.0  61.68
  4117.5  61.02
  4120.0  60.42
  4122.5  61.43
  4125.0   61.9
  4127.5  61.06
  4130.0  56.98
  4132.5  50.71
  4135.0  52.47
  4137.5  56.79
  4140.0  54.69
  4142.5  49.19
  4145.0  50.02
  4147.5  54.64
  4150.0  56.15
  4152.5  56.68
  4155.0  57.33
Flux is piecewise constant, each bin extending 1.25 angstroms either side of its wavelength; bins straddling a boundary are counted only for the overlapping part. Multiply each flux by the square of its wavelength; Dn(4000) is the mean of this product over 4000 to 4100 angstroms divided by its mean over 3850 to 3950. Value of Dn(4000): 1.90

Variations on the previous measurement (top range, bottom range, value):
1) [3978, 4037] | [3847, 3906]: 1.72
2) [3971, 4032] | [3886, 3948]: 1.70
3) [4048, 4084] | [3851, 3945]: 1.87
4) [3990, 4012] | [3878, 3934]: 1.69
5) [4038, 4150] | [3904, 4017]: 1.61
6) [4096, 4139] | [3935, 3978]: 2.27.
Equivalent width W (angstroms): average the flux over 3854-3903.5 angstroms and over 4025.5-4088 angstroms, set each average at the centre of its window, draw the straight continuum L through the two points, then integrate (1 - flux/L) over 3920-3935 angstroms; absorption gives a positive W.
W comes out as 6.4 angstroms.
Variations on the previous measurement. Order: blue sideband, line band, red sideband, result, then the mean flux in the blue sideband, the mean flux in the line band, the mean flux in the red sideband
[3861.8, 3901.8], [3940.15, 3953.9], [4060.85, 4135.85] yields 2.4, 32.7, 33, 56.2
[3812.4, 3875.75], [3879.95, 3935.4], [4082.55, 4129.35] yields 4.3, 27.2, 32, 59.1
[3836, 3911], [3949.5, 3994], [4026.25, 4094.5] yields 8.2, 32.2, 35.7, 53.9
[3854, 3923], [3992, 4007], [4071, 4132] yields -1.8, 33.4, 51.8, 57.8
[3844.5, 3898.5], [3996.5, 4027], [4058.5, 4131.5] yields -4.1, 32.6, 53.9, 56.3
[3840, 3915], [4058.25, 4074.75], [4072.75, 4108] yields 1.3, 33.4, 49.6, 56.6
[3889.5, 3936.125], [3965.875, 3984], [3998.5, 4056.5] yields 5.5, 31.9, 30.7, 53.6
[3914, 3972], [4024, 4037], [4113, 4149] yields -4.2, 26.5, 53.7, 56.7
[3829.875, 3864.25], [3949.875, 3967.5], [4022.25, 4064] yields 5.1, 28.2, 29.9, 53.1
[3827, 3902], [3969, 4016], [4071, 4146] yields -2.1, 30.2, 46.4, 56.8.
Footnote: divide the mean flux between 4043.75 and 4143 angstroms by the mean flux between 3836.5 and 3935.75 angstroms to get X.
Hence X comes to 1.8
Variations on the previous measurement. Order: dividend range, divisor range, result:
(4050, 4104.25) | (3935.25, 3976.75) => 2.01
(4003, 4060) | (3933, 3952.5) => 2.04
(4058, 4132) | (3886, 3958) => 1.78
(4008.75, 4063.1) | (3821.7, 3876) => 1.96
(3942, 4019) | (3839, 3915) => 1.23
